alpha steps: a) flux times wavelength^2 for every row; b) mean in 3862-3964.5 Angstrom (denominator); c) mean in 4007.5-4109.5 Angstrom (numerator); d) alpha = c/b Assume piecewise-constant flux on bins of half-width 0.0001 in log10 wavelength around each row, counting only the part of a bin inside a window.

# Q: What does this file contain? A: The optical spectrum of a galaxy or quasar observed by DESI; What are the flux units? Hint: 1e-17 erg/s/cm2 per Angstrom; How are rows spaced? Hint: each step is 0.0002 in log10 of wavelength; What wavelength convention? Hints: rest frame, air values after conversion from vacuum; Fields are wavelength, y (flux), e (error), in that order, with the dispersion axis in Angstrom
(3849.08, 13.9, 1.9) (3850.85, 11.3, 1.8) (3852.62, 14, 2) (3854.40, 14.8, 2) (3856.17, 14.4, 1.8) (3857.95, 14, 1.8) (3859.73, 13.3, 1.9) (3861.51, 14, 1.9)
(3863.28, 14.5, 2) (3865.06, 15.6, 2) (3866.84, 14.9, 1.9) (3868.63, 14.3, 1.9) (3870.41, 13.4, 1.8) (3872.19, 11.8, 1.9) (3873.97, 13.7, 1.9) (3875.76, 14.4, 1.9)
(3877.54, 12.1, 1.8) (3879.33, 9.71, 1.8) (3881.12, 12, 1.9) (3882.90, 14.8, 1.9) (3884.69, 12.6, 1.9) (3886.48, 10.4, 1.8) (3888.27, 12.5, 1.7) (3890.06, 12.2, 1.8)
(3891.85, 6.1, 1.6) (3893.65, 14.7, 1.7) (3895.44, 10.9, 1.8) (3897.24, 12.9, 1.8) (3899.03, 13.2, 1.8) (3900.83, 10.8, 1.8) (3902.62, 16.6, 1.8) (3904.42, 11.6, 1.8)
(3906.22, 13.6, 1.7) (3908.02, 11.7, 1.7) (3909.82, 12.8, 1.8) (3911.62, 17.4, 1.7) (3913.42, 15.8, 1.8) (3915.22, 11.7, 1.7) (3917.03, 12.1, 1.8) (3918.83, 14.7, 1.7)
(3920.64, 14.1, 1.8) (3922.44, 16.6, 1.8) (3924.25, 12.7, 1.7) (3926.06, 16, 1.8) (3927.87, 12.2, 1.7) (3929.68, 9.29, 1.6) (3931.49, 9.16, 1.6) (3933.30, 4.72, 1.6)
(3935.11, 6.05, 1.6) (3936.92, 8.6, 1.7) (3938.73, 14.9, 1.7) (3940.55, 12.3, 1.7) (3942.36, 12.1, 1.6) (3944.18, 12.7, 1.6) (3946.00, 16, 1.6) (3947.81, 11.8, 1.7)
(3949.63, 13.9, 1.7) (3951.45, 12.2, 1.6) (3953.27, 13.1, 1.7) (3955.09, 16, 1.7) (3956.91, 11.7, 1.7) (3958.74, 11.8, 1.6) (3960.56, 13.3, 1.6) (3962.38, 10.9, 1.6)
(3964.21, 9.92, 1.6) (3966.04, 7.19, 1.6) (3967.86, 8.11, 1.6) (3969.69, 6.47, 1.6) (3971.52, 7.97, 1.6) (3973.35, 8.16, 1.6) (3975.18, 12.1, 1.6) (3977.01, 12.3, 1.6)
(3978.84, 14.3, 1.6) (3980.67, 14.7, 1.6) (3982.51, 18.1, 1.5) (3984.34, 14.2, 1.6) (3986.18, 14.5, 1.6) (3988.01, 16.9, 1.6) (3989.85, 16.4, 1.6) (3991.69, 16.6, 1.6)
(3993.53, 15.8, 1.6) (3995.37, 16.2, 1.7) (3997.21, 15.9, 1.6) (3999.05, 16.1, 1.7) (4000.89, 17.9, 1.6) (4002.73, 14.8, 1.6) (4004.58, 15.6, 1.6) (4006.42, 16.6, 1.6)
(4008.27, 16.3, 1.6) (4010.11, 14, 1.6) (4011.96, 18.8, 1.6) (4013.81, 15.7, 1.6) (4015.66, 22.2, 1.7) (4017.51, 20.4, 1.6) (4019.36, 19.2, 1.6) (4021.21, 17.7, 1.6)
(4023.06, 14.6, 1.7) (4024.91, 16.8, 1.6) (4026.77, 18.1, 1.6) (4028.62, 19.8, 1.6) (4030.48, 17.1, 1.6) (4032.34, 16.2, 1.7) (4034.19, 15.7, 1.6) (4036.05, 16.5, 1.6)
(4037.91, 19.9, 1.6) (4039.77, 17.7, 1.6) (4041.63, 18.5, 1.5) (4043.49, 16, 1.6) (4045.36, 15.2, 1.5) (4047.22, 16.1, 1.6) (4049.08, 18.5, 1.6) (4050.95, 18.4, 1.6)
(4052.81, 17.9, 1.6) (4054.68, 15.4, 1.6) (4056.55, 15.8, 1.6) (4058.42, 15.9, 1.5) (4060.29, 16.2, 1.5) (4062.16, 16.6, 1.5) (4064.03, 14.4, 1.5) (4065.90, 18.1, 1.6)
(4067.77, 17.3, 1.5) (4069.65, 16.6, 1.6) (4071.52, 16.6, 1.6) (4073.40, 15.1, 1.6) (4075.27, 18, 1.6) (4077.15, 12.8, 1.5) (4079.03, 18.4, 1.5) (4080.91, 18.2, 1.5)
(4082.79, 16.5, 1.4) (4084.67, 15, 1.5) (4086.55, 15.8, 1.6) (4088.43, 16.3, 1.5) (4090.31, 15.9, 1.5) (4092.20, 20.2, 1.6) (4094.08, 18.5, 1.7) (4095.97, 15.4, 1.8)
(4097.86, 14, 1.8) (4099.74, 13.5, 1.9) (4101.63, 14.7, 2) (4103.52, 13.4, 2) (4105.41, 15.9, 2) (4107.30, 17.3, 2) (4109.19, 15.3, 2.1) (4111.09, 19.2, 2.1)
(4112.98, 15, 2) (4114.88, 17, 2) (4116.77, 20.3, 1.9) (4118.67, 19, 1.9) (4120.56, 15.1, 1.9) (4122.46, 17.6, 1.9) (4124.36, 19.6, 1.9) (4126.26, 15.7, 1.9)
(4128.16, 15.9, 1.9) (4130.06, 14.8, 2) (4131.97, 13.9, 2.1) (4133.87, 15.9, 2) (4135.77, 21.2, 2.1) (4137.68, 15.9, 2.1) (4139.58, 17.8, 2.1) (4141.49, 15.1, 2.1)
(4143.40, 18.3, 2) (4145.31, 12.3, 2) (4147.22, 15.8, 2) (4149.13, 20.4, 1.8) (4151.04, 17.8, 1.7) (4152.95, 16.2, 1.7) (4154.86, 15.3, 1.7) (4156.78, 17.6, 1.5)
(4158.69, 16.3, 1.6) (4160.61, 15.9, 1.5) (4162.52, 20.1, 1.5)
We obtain 1.4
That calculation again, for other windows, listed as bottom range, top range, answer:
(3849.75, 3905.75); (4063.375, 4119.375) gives 1.41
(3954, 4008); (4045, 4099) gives 1.28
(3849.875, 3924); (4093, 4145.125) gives 1.40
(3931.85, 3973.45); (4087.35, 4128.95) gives 1.65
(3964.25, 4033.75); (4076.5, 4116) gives 1.11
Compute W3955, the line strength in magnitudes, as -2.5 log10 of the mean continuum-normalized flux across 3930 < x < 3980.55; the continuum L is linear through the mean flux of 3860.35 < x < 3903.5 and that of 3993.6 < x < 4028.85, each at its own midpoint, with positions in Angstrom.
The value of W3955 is 0.35 mag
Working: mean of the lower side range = 12.8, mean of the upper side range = 17.1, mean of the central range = 11.1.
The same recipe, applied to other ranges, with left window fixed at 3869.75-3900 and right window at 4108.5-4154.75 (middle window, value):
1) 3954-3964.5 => 0.098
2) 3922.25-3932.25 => 0.048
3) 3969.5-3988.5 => 0.092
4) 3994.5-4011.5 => -0.114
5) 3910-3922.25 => -0.126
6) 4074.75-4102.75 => -0.009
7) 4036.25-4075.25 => -0.096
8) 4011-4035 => -0.205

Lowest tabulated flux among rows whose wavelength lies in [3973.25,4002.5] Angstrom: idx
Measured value 8.16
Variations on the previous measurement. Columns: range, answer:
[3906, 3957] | 4.72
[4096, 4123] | 13.4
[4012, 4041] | 14.6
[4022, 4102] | 12.8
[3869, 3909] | 6.1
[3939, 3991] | 6.47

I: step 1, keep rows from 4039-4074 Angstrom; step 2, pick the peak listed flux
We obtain 18.5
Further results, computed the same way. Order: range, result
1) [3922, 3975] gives 16.6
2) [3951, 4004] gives 18.1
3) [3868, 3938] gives 17.4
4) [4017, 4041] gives 20.4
